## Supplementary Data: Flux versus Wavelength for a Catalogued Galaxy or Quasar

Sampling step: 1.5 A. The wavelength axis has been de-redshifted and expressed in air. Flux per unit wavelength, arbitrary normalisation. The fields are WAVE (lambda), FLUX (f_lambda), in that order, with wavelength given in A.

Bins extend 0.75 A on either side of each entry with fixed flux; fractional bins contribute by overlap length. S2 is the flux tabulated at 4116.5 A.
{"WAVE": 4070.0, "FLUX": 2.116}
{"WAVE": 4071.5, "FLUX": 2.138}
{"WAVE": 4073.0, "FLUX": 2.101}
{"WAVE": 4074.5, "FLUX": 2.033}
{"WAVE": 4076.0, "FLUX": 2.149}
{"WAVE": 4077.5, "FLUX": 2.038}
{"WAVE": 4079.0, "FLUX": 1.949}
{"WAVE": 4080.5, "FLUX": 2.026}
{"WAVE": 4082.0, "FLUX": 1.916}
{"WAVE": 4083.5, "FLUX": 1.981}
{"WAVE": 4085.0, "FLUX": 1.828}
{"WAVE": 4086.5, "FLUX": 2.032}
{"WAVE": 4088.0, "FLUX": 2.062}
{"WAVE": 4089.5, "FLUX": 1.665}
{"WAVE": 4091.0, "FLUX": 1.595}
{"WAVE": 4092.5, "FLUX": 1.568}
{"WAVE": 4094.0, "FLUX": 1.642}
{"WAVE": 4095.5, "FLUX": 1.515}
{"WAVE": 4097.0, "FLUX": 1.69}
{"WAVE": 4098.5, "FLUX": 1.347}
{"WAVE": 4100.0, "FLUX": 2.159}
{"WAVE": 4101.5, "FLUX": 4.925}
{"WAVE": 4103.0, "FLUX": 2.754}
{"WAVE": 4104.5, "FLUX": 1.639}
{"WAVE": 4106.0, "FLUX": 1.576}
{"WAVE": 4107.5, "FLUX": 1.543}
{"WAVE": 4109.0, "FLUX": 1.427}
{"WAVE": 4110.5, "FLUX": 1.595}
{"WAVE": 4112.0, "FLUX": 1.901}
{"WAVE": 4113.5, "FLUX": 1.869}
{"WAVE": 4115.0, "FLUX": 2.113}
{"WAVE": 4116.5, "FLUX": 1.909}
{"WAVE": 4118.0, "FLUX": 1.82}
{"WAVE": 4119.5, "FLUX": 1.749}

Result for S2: 1.909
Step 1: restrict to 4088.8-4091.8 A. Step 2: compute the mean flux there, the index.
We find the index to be 1.63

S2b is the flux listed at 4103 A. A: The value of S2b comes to 2.754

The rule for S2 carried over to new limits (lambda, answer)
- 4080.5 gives 2.026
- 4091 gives 1.595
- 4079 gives 1.949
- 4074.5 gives 2.033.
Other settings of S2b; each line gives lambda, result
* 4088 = 2.062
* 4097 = 1.69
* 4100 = 2.159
